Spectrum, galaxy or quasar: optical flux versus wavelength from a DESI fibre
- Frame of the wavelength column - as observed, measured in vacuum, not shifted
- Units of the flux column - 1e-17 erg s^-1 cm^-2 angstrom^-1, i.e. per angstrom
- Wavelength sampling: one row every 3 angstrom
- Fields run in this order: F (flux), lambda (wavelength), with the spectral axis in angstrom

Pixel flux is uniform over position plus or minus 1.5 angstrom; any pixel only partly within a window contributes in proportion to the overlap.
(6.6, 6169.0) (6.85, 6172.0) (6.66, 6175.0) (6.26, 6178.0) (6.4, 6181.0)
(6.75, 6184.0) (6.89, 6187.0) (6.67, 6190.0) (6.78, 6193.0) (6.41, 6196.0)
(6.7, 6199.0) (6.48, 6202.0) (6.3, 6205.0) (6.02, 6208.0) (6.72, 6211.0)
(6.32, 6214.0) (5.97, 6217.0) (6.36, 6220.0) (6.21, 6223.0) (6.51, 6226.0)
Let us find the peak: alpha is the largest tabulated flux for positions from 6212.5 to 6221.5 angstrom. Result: 6.36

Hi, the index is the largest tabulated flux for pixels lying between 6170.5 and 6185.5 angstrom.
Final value 6.85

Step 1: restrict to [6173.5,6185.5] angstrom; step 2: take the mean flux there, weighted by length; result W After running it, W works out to 6.52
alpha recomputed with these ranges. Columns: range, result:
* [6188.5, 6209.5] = 6.78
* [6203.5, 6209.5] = 6.3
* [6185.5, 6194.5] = 6.89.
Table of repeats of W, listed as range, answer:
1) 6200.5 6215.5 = 6.37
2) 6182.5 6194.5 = 6.77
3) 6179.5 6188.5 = 6.68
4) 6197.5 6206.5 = 6.49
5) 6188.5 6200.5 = 6.64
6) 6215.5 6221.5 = 6.17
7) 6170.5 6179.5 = 6.59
